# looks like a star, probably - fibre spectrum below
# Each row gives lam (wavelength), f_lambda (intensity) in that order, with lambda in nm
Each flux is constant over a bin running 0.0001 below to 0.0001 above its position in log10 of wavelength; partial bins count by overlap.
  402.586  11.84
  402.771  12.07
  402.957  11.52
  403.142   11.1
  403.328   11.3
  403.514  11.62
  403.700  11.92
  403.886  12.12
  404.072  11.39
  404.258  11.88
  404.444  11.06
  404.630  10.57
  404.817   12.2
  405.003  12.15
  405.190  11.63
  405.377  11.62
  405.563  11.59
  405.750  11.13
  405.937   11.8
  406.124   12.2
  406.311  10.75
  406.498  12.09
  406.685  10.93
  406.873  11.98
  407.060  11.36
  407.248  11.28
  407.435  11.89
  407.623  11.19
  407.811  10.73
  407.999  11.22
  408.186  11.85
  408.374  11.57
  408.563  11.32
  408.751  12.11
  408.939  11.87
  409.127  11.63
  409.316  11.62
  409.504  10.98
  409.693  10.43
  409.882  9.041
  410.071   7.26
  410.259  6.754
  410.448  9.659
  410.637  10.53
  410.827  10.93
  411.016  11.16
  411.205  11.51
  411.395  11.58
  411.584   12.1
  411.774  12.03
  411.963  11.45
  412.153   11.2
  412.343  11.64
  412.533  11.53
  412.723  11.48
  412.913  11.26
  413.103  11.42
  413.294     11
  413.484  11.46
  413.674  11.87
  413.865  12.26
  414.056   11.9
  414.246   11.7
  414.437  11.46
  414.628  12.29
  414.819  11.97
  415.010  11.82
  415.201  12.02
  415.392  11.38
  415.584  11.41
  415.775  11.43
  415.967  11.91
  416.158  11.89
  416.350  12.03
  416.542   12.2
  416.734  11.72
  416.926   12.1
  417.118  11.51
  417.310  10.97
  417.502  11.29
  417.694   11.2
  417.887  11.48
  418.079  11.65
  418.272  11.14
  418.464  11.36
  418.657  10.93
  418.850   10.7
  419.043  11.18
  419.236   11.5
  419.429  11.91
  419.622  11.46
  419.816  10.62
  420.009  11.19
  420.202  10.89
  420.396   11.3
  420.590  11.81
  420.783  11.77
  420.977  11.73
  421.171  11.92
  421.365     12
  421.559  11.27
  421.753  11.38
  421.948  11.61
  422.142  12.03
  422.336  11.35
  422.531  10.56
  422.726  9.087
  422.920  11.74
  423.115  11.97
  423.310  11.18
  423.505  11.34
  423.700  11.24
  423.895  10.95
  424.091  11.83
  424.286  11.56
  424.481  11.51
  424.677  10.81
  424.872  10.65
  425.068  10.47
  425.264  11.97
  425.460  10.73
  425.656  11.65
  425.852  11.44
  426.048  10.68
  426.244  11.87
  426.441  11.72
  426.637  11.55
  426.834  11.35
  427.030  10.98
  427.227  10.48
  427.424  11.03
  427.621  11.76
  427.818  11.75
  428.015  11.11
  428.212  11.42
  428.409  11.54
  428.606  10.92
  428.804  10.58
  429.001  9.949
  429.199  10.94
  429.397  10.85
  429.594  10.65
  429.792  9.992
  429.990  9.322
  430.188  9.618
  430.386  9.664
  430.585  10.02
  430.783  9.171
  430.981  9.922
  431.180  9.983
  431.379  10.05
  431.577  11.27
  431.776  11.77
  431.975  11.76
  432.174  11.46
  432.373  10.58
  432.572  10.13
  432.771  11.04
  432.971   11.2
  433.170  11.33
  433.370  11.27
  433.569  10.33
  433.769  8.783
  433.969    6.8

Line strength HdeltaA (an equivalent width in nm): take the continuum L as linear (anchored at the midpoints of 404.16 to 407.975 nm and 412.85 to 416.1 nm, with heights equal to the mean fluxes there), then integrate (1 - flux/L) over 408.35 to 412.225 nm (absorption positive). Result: 0.27 nm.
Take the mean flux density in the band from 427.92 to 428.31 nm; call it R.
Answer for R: 11.3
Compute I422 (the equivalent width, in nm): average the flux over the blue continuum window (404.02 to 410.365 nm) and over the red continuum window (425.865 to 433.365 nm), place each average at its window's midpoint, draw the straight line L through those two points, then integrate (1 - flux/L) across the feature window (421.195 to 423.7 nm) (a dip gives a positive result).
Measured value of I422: -0.09 nm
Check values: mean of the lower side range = 11.1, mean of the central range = 11.3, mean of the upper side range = 10.8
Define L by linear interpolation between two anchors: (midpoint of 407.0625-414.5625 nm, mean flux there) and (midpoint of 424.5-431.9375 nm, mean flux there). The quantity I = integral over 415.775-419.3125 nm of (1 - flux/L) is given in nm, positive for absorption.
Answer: -0.152 nm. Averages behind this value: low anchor 11.1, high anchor 10.8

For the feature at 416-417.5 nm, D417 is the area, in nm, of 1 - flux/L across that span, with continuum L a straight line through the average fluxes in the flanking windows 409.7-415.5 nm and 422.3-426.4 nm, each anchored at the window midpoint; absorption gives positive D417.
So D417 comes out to -0.08 nm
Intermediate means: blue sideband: 11.1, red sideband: 11.2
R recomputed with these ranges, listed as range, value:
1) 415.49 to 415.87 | 11.4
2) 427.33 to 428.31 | 11.4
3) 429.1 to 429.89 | 10.6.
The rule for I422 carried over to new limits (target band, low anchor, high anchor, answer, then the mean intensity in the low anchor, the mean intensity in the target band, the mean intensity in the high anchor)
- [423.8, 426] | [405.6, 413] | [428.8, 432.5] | -0.132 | 11.1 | 11.2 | 10.4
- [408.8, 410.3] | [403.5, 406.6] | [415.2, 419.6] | 0.189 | 11.6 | 10.1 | 11.5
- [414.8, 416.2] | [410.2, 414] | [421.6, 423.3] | -0.064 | 11.2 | 11.7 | 11.2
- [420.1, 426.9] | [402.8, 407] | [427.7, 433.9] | -0.301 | 11.6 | 11.3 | 10.6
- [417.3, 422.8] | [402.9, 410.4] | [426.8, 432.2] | -0.206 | 11.2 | 11.3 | 10.7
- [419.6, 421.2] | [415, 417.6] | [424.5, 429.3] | 0.013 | 11.7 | 11.4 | 11.1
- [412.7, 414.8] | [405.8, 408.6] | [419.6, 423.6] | -0.046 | 11.5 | 11.7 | 11.3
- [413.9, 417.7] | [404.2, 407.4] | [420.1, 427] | -0.100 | 11.5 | 11.7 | 11.3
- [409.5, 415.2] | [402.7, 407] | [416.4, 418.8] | 0.215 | 11.6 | 11.1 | 11.5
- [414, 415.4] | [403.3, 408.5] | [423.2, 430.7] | -0.067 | 11.5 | 11.9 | 11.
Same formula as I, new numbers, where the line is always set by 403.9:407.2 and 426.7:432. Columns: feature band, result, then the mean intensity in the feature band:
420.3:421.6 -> -0.09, 11.7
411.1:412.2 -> -0.03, 11.7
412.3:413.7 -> -0.02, 11.4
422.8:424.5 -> -0.09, 11.5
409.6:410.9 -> 0.25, 9.2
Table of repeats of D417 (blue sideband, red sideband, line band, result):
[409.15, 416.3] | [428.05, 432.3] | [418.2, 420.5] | -0.052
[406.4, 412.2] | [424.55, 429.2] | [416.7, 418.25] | -0.055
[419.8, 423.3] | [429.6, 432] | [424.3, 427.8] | -0.147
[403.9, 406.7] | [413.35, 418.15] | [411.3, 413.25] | 0.019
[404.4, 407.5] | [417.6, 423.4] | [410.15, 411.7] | 0.129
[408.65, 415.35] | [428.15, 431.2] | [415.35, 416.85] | -0.109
